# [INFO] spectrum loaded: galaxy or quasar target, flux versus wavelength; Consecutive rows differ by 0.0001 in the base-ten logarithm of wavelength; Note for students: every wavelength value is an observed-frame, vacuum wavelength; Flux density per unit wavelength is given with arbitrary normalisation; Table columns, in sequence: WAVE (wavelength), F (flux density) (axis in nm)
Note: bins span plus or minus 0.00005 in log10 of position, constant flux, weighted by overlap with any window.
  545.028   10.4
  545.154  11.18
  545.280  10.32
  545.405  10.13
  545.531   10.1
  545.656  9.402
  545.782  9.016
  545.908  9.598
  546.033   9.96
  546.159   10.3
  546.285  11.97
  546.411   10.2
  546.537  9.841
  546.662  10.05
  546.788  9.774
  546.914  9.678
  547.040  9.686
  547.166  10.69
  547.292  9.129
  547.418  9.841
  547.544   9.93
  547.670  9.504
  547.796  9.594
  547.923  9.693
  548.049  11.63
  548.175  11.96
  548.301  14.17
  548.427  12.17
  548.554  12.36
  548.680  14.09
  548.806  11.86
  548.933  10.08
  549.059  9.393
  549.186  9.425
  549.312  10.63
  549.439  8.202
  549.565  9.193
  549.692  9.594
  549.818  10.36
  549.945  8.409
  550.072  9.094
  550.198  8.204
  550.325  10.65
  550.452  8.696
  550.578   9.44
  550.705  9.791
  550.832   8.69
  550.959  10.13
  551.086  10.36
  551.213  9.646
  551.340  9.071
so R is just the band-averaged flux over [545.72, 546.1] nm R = 9.54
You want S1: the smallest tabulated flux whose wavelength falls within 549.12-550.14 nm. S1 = 8.202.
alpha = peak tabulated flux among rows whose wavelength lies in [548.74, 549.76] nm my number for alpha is 11.86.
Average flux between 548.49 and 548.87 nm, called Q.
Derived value 12.7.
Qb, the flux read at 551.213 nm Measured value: 9.646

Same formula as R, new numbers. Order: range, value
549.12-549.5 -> 9.41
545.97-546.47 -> 10.6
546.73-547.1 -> 9.71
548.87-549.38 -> 9.86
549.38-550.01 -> 9.16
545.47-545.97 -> 9.53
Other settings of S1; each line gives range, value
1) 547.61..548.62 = 9.504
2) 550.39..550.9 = 8.69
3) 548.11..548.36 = 11.96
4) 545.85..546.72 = 9.598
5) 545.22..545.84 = 9.016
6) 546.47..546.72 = 9.841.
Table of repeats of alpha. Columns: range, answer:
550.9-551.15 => 10.36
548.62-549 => 14.09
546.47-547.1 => 10.05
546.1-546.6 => 11.97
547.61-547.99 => 9.693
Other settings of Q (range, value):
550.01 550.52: 9.18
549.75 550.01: 9.38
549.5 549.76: 9.43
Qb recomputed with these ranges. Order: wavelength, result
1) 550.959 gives 10.13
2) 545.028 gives 10.4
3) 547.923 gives 9.693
